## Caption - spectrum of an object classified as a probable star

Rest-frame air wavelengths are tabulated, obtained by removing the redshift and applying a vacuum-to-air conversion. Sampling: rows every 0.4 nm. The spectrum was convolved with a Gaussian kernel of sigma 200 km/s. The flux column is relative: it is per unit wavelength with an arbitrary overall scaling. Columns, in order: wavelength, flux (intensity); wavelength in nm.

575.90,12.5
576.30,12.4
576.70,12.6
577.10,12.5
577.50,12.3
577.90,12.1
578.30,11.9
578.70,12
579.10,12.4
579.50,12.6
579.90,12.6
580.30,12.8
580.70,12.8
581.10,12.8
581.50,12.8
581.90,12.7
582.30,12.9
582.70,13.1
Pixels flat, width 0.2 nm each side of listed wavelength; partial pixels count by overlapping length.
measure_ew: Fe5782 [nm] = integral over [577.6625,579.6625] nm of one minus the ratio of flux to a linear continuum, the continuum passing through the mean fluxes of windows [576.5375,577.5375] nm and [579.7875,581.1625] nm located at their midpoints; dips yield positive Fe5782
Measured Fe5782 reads 0.07 nm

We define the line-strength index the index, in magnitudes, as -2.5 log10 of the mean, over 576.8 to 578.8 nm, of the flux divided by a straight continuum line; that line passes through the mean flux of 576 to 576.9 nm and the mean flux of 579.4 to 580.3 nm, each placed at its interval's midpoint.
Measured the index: 0.03 mag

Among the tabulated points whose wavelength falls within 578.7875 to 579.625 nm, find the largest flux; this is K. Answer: 12.6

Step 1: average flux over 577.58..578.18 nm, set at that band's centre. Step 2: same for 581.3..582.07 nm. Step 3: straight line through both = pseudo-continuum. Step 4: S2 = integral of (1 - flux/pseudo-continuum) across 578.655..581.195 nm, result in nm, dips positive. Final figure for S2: -0.028 nm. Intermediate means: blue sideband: 12.1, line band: 12.6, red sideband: 12.8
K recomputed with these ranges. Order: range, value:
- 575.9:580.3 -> 12.8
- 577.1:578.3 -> 12.5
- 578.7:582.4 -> 12.9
